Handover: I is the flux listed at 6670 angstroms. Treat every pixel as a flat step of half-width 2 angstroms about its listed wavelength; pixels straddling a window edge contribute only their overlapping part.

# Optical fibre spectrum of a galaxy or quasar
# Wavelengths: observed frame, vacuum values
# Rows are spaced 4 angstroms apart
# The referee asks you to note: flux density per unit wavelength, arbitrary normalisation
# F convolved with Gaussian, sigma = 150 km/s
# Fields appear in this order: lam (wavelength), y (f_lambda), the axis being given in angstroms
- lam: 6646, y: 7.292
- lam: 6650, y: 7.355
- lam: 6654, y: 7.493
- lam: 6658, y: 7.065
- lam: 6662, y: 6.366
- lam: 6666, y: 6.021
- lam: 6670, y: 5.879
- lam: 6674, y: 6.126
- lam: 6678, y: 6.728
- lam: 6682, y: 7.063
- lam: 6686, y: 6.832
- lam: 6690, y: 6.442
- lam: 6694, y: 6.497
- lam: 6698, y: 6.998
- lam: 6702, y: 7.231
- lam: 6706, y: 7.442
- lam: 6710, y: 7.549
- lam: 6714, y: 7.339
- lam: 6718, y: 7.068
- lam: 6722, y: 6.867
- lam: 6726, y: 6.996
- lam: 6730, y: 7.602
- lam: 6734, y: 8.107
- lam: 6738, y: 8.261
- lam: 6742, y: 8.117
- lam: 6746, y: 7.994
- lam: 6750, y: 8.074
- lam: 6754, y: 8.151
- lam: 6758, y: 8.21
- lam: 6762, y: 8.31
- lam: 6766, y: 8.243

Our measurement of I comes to 5.879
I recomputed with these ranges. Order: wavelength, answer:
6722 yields 6.867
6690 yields 6.442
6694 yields 6.497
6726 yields 6.996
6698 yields 6.998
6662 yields 6.366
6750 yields 8.074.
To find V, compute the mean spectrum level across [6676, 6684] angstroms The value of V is 6.9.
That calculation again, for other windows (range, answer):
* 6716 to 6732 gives 7.13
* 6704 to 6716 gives 7.44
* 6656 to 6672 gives 6.33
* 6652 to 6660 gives 7.28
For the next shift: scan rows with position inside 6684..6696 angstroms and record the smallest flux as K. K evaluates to 6.442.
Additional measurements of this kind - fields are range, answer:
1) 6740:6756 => 7.994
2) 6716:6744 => 6.867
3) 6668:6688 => 5.879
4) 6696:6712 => 6.998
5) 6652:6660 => 7.065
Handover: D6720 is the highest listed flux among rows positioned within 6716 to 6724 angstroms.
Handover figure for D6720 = 7.068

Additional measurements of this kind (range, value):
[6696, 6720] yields 7.549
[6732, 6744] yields 8.261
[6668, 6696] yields 7.063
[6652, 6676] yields 7.493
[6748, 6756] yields 8.151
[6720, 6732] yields 7.602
